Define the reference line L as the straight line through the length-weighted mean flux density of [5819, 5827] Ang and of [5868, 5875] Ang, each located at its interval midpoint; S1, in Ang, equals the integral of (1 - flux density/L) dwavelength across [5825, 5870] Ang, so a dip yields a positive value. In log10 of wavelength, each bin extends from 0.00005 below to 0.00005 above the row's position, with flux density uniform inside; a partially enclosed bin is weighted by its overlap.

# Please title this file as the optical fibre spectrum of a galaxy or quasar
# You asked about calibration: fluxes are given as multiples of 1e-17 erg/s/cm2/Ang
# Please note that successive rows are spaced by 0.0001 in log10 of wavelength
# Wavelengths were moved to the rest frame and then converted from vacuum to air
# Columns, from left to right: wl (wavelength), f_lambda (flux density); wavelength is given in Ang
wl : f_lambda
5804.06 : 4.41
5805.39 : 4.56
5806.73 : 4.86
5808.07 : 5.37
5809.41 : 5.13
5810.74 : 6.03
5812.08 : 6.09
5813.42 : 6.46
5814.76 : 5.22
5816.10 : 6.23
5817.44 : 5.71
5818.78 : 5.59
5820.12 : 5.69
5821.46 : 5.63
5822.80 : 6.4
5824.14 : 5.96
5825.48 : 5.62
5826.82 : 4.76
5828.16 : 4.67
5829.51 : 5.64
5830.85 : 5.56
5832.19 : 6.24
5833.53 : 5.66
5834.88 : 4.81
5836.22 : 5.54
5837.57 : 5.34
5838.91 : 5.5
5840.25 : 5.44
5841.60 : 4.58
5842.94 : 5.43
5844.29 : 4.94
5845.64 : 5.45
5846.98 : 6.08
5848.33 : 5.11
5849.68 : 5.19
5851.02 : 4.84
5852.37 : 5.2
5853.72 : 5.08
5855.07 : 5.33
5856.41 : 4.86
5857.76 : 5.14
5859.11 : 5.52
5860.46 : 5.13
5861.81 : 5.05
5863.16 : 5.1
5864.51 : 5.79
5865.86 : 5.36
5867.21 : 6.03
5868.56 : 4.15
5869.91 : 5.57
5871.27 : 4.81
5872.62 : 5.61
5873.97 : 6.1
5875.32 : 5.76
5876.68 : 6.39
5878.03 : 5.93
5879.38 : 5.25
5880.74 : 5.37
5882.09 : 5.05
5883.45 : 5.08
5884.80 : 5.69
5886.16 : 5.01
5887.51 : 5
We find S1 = 1.86 Ang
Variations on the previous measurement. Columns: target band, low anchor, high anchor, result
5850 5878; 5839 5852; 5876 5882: 0.65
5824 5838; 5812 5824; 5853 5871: 0.67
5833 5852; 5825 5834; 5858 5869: 0.38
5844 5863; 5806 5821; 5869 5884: 1.23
